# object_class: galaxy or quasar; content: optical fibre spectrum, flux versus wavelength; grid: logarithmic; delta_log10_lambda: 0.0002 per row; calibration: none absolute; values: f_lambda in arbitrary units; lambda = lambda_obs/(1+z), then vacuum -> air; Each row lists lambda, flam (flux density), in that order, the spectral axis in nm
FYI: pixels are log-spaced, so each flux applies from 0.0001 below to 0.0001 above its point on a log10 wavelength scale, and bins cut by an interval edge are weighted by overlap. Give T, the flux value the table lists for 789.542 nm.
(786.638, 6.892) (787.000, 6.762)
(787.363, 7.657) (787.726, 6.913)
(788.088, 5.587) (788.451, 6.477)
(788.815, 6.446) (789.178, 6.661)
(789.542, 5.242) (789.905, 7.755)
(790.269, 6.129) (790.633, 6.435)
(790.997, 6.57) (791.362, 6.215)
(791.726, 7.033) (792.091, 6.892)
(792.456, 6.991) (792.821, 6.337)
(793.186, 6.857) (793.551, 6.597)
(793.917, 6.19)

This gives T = 5.242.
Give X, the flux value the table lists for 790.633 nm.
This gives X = 6.435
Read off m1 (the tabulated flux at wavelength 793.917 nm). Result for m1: 6.19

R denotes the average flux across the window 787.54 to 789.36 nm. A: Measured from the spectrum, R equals 6.42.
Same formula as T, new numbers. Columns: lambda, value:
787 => 6.762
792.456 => 6.991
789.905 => 7.755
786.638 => 6.892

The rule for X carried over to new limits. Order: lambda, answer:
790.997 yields 6.57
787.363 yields 7.657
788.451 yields 6.477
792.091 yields 6.892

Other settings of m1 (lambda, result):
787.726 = 6.913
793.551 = 6.597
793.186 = 6.857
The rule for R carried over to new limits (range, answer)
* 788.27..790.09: 6.51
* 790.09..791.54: 6.34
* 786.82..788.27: 6.73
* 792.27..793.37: 6.73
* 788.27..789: 6.46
